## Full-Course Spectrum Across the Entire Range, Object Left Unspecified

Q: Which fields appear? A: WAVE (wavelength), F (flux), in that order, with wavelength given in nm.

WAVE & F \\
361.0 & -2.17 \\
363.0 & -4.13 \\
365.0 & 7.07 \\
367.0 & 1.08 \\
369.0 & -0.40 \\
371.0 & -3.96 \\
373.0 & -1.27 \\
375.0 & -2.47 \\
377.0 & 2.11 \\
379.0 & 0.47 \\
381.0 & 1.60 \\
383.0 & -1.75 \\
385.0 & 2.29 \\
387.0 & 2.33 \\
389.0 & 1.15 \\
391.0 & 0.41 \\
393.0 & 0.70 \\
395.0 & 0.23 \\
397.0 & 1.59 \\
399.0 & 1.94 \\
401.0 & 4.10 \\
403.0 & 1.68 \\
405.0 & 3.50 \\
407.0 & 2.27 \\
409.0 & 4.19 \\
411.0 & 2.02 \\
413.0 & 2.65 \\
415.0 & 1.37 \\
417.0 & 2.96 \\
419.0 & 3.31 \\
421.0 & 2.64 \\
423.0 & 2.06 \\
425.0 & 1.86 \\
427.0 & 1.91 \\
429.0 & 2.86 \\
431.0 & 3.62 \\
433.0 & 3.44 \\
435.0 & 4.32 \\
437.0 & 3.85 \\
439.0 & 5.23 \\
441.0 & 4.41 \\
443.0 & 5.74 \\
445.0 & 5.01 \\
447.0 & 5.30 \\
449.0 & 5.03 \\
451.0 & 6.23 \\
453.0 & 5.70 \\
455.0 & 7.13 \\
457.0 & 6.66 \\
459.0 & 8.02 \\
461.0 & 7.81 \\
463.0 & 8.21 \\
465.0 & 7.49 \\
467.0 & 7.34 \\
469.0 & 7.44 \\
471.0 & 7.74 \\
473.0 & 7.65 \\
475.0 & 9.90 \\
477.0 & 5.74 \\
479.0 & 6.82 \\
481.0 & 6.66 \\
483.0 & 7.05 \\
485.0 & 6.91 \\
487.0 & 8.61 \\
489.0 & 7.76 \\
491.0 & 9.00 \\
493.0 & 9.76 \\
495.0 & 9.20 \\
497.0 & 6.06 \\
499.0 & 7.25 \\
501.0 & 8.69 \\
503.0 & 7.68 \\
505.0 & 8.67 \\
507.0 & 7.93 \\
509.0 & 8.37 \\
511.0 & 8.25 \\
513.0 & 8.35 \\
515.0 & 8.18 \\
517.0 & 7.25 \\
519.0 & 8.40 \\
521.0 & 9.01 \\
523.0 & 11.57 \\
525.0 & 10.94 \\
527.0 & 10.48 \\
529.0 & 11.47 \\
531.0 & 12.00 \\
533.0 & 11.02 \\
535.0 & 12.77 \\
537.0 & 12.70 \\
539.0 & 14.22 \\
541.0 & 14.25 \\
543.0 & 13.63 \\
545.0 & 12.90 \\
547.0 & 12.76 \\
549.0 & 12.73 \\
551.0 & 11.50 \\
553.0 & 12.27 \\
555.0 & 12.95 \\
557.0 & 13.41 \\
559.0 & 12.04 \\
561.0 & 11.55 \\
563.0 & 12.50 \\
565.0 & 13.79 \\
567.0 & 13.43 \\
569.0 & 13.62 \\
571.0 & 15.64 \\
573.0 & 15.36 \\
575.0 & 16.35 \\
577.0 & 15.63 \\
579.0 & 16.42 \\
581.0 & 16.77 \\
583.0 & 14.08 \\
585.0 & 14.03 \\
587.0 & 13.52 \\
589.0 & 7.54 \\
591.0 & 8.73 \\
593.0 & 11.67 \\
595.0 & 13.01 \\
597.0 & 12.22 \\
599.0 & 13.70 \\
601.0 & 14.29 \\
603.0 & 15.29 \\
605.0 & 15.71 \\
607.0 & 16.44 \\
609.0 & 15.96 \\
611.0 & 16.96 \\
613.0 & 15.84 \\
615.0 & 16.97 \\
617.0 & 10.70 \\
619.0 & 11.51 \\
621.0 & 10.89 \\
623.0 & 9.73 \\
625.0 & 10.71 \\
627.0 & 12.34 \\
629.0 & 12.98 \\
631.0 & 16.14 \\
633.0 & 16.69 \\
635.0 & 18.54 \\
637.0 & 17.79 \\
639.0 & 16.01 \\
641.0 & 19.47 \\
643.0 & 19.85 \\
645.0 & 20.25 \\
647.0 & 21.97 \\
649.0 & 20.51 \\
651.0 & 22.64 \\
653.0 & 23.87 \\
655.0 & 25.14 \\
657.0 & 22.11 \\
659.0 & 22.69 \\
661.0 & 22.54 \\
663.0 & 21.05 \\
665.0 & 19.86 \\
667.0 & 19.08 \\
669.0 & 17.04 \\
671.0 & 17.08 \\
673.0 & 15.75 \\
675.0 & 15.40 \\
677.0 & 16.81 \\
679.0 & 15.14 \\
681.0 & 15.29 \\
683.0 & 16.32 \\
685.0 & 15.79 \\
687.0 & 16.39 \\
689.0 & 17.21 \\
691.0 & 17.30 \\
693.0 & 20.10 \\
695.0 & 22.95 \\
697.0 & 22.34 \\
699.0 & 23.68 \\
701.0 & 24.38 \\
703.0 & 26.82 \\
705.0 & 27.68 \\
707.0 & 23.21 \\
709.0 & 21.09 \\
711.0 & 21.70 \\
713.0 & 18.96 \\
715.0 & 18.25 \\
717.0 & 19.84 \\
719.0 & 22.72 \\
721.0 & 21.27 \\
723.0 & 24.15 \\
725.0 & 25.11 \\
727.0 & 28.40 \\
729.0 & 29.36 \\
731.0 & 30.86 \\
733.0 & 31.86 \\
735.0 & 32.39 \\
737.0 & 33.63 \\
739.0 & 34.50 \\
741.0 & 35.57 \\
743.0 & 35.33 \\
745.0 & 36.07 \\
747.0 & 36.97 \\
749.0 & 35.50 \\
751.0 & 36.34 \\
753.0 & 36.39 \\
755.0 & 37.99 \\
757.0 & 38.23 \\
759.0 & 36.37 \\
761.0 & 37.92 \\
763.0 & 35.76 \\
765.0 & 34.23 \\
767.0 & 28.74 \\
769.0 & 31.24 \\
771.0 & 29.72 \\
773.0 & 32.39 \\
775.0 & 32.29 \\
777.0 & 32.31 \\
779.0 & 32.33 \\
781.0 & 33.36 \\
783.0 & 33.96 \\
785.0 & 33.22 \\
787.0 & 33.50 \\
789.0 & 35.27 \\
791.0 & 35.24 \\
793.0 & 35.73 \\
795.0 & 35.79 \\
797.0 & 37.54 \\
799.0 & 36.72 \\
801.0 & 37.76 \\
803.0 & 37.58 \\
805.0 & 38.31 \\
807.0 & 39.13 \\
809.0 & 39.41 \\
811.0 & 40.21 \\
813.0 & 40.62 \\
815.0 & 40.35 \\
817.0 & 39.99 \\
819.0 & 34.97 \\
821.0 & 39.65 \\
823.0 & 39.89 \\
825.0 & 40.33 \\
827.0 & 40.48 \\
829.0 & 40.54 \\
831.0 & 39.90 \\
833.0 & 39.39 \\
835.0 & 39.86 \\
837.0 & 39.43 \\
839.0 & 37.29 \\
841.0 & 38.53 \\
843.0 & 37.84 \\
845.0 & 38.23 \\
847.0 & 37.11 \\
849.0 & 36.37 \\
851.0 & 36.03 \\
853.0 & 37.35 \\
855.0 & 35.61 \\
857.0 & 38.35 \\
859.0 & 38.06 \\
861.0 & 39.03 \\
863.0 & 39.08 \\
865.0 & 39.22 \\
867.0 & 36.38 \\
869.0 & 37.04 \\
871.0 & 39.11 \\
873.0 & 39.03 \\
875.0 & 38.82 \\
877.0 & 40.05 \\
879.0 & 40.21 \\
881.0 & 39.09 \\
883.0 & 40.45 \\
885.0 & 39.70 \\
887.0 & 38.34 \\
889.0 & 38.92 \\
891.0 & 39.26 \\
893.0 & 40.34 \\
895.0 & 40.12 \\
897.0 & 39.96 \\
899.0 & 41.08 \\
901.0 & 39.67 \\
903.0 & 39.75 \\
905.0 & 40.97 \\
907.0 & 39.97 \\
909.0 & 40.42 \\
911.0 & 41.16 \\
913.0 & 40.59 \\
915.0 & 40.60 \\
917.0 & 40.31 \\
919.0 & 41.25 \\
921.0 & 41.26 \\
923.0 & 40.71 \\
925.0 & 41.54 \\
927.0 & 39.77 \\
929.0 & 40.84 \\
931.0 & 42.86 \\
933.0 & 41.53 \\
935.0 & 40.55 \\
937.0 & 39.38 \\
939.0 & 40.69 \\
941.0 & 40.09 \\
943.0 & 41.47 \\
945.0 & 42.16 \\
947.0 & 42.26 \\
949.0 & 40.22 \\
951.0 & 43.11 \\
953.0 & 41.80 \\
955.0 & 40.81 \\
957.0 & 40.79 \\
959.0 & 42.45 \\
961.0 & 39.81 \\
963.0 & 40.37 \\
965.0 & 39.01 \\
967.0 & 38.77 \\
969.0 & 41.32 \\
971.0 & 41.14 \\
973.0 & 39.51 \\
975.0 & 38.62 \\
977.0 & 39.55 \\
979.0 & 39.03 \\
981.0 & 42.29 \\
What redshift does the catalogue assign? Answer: 0.00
